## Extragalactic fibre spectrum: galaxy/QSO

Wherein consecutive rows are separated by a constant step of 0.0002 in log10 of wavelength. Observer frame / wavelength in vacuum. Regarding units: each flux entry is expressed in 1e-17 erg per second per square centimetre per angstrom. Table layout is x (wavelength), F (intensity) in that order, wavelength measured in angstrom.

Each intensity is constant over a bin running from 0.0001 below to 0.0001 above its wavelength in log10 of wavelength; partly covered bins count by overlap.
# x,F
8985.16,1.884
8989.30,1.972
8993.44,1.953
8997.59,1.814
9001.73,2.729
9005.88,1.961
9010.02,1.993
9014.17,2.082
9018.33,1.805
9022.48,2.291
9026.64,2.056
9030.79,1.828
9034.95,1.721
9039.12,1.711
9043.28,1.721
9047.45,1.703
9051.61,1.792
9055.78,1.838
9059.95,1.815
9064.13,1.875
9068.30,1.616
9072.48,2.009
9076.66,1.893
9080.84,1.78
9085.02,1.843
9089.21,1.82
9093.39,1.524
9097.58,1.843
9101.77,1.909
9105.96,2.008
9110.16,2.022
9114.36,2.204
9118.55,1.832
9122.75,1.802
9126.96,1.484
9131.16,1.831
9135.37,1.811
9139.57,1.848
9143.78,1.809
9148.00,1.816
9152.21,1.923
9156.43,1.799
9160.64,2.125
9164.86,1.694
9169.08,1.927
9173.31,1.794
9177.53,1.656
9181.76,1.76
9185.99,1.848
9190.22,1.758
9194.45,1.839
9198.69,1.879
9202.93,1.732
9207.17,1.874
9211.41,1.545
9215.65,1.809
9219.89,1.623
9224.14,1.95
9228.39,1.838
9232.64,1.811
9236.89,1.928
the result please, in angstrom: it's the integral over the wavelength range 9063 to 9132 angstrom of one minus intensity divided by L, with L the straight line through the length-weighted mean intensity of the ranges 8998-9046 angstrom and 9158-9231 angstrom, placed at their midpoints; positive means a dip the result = 2.2 angstrom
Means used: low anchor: 1.98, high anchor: 1.8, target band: 1.84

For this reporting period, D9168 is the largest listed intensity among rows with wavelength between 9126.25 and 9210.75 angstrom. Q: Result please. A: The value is 2.125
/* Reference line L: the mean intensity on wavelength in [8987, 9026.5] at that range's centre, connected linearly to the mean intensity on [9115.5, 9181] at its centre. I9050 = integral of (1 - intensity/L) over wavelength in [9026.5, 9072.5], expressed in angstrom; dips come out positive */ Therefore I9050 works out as 4.66 angstrom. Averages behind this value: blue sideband 2.06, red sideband 1.81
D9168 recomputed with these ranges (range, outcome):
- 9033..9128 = 2.204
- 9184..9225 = 1.95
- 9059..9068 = 1.875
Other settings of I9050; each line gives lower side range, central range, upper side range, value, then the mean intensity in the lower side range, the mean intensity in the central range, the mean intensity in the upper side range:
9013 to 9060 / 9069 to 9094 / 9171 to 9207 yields 0.3 angstrom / 1.86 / 1.82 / 1.79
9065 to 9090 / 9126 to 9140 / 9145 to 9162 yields 1.0 angstrom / 1.83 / 1.75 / 1.9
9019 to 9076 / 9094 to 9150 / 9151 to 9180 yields -0.3 angstrom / 1.84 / 1.85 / 1.84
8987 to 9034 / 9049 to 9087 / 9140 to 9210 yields 2.6 angstrom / 2.04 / 1.83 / 1.82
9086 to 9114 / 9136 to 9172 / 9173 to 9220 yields -1.0 angstrom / 1.88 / 1.86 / 1.76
